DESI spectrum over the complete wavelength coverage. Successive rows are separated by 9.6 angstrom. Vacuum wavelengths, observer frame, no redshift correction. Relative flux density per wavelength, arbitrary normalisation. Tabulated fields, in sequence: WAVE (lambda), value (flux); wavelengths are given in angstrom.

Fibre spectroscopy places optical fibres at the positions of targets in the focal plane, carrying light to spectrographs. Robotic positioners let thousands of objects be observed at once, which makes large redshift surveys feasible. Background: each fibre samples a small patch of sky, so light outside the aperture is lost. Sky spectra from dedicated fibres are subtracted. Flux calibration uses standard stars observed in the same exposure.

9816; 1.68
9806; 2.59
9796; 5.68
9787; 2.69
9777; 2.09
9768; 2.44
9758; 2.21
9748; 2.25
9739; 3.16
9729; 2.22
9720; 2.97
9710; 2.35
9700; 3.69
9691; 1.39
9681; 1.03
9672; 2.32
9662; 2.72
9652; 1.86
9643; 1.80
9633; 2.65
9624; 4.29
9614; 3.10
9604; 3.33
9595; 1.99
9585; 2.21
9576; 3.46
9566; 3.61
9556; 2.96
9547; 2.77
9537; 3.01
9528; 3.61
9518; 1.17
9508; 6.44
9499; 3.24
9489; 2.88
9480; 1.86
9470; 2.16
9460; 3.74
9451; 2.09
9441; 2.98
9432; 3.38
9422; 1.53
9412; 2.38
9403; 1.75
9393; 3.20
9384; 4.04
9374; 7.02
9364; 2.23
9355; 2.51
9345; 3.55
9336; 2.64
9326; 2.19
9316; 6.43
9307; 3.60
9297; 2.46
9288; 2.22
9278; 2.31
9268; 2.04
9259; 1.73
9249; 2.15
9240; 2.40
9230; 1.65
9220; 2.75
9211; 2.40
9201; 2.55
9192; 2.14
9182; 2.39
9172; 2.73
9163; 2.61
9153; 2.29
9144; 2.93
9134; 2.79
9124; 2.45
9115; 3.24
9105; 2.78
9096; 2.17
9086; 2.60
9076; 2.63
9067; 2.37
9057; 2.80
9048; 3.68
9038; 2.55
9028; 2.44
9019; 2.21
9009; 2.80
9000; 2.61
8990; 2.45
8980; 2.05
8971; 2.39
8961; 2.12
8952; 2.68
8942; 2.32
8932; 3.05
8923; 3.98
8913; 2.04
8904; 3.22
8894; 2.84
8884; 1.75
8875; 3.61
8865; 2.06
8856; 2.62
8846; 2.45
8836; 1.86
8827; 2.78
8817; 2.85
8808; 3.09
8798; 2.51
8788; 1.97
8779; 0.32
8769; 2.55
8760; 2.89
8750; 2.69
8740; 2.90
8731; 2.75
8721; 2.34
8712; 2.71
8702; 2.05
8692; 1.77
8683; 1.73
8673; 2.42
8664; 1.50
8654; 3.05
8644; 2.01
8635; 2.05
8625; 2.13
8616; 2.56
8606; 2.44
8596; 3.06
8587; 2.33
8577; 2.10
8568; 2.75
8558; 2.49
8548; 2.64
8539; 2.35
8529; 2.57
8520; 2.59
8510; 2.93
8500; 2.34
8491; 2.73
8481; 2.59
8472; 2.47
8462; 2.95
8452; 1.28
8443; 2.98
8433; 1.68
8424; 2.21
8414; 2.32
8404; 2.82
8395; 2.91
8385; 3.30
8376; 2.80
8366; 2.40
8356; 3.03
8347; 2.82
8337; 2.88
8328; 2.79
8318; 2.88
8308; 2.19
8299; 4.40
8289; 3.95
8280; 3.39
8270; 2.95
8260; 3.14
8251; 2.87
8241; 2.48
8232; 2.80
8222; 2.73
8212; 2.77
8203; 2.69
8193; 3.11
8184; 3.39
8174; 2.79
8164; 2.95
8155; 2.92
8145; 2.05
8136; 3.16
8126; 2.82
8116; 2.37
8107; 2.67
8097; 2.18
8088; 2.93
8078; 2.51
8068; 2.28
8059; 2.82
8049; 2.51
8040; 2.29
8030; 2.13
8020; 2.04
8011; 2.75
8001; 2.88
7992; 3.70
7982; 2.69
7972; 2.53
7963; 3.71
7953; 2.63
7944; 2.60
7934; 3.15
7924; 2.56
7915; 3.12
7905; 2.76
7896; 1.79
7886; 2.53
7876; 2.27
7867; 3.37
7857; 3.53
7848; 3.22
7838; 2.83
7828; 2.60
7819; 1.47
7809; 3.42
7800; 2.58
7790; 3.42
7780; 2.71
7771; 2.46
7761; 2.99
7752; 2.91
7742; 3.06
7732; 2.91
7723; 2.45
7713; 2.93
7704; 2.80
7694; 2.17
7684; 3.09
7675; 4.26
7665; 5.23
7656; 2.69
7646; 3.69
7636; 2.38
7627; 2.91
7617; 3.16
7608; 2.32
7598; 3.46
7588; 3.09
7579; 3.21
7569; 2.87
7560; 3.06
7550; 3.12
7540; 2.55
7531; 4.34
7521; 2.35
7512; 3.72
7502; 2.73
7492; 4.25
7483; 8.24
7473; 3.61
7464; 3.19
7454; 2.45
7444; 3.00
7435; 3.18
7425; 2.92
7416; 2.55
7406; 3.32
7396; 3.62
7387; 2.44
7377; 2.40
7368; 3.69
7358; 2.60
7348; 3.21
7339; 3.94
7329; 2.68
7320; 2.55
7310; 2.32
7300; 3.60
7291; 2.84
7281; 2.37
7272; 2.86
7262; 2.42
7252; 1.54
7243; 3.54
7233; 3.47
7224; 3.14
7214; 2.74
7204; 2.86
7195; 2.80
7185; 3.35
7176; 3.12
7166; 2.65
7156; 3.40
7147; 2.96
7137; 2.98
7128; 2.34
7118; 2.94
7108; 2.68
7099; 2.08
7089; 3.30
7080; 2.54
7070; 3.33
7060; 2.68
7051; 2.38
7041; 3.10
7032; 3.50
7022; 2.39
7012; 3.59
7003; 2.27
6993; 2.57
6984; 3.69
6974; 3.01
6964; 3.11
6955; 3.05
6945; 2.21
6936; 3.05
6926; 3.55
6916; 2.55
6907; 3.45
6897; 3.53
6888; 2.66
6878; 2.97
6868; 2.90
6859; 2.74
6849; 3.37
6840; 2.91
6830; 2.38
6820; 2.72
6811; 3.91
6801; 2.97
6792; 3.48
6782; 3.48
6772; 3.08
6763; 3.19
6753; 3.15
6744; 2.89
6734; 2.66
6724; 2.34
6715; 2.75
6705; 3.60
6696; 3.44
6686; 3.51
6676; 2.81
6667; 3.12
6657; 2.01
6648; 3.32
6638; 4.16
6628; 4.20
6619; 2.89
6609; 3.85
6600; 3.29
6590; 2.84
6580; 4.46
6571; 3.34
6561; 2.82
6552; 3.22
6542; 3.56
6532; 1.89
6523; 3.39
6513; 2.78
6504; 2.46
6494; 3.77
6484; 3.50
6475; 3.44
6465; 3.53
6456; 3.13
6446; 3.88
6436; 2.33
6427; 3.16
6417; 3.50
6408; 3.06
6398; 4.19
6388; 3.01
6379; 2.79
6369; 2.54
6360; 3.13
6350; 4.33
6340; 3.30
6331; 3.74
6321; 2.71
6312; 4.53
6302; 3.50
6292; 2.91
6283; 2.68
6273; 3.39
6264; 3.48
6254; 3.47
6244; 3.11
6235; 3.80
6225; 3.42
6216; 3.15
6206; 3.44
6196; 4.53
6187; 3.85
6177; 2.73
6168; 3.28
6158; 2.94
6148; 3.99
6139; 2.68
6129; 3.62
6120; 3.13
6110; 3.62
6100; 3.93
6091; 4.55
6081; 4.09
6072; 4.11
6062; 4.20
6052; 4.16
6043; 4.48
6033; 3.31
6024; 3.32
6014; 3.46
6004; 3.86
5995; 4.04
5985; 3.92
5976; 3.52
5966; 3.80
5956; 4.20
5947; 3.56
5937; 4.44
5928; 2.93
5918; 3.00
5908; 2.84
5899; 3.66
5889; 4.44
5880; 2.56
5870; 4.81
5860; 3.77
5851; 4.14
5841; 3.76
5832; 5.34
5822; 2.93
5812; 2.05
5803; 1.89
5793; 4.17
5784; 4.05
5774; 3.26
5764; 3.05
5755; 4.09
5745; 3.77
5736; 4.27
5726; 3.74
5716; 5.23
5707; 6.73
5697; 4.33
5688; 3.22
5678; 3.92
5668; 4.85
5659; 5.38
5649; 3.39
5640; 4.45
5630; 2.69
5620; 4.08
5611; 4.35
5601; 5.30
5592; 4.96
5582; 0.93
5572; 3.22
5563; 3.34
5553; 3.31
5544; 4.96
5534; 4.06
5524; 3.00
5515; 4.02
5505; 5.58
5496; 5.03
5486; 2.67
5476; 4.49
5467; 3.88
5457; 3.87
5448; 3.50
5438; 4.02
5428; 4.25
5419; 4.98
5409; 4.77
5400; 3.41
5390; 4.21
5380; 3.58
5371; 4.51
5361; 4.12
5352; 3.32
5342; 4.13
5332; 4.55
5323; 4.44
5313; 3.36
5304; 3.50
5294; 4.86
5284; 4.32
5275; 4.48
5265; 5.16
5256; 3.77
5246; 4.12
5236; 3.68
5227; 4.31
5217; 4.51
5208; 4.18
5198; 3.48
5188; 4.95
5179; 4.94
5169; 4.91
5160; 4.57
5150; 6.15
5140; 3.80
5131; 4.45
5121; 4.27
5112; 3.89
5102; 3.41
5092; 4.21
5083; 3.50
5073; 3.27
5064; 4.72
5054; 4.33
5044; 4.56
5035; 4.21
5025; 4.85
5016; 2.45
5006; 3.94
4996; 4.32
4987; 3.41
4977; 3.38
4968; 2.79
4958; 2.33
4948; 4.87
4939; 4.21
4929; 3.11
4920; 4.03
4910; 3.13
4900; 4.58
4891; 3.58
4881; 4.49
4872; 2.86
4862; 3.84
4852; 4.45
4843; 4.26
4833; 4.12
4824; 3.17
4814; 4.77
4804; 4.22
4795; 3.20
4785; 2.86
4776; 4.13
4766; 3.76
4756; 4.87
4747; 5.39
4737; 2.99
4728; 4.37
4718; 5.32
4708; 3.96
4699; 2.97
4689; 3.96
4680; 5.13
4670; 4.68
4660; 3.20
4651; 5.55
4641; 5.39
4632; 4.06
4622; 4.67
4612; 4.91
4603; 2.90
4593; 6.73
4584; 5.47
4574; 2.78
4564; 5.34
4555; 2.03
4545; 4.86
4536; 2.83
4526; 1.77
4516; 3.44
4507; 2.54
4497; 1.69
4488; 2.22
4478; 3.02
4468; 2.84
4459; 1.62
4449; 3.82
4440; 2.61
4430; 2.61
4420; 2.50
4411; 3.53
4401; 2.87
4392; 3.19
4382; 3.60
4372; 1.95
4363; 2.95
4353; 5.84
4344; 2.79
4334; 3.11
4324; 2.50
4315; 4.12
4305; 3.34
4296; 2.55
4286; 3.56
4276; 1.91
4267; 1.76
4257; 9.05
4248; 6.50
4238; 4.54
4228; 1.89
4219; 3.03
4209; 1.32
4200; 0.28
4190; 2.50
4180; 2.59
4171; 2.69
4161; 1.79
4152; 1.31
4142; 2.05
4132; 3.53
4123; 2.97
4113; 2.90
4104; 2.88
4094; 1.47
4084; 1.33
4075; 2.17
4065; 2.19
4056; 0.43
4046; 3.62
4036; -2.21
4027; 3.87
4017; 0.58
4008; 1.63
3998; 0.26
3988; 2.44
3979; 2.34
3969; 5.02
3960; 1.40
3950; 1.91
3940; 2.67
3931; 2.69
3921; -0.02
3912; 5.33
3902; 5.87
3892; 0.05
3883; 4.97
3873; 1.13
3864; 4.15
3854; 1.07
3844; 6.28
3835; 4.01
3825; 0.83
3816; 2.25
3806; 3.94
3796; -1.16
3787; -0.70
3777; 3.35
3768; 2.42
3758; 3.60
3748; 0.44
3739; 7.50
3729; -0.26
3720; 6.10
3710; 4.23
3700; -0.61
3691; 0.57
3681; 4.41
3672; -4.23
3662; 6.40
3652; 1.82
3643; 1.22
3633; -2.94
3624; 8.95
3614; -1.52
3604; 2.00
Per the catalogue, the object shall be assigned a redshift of 0.140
